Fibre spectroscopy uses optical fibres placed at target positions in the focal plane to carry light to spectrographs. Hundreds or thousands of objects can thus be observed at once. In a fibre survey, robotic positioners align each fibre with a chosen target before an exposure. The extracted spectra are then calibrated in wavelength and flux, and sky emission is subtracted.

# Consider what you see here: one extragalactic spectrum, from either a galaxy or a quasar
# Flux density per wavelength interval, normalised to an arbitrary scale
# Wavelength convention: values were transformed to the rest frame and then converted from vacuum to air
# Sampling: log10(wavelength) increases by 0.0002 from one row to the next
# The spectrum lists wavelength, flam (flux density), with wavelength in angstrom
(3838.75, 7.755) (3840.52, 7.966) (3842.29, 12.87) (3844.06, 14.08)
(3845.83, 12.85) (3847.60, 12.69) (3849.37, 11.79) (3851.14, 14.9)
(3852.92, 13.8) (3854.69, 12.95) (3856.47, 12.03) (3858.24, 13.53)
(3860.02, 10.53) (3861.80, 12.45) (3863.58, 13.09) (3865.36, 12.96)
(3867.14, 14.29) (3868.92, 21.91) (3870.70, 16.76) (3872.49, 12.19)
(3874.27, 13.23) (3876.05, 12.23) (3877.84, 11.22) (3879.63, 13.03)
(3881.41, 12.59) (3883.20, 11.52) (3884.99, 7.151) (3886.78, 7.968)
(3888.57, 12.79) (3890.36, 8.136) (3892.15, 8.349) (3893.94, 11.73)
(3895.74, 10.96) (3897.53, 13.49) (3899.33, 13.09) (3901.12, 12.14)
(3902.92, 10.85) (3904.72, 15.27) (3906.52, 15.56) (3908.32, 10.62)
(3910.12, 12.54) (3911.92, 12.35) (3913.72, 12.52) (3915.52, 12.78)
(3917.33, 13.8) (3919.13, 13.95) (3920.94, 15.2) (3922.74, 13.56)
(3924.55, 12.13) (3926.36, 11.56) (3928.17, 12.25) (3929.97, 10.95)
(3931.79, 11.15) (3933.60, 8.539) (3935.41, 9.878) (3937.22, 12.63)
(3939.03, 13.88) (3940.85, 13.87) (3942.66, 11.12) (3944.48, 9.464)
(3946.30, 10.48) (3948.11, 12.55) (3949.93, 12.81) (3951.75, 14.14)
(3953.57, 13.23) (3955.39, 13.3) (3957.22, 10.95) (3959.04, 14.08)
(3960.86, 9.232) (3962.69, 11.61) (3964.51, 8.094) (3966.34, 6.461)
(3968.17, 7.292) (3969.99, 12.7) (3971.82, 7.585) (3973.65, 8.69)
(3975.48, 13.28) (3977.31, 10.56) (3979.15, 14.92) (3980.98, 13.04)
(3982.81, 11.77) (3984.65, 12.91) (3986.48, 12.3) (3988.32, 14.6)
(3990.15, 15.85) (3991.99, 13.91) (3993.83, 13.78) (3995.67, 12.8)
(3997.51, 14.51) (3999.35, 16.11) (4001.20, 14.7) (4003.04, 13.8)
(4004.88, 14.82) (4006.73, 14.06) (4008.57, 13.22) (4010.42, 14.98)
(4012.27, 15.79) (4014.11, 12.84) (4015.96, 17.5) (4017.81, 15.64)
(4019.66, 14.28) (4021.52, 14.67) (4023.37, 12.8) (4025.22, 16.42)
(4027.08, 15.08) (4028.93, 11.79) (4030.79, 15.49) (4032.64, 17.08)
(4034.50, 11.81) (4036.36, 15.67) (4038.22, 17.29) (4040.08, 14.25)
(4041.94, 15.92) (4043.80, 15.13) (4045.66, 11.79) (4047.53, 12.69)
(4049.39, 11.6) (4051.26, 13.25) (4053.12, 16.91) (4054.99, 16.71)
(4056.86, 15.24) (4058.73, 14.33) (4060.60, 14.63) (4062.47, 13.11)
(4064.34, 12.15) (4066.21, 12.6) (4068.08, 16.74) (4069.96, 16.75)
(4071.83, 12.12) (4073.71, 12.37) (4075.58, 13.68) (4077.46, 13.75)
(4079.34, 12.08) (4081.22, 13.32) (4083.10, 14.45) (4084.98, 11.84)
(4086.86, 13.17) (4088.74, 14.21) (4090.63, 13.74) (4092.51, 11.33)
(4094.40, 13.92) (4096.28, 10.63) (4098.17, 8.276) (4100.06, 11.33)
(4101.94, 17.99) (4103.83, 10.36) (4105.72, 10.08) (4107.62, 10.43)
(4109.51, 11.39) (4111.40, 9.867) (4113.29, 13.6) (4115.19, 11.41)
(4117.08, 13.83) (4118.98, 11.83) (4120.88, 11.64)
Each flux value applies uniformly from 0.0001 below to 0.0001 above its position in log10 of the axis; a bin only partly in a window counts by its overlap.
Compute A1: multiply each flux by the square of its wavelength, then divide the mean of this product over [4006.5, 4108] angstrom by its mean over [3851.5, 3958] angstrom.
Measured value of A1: 1.20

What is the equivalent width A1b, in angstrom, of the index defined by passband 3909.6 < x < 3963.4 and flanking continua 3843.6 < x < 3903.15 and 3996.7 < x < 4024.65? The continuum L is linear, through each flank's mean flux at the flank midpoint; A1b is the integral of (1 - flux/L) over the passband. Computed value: 5.0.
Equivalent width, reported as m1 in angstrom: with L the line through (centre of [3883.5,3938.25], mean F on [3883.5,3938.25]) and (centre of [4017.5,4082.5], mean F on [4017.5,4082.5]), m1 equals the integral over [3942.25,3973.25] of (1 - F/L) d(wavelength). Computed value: 4.3 angstrom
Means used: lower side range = 11.8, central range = 10.8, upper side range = 14.2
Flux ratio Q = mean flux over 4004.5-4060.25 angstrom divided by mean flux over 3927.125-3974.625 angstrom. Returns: 1.33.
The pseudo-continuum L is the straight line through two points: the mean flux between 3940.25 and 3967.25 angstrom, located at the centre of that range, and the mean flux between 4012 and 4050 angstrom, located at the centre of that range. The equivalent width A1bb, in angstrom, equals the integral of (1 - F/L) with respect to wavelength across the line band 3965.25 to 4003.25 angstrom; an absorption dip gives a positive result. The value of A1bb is 0.86 angstrom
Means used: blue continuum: 11.4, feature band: 12.4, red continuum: 14.6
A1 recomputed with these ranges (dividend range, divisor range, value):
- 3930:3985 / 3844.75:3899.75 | 0.95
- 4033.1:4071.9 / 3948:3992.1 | 1.27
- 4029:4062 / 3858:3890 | 1.26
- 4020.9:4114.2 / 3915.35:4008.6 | 1.15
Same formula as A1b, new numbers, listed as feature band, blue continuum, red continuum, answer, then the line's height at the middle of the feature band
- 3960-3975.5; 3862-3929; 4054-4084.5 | 4.65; 13.2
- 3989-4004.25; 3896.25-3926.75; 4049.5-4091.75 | -1.07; 13.5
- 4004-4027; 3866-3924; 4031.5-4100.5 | -2.39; 13.4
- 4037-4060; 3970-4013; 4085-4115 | -3.56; 12.6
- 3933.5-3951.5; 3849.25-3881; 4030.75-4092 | 2.61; 13.7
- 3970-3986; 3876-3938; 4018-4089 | 1.59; 13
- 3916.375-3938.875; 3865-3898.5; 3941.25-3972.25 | -1.40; 11.5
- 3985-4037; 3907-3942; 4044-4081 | -4.72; 13.3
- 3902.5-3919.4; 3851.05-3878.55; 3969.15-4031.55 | 0.74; 13.7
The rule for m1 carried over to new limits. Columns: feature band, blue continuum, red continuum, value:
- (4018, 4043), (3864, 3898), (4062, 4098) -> -3.7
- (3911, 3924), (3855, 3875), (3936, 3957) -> -0.5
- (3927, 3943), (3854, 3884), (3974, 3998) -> 2.0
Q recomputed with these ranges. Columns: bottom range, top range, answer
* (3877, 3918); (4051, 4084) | 1.20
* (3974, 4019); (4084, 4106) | 0.88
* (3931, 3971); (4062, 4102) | 1.16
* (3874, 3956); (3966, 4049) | 1.14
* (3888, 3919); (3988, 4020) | 1.20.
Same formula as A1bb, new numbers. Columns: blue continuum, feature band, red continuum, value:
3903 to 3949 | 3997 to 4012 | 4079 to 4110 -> -2.8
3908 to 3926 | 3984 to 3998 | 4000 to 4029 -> 0.4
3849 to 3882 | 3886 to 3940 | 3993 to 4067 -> 6.8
